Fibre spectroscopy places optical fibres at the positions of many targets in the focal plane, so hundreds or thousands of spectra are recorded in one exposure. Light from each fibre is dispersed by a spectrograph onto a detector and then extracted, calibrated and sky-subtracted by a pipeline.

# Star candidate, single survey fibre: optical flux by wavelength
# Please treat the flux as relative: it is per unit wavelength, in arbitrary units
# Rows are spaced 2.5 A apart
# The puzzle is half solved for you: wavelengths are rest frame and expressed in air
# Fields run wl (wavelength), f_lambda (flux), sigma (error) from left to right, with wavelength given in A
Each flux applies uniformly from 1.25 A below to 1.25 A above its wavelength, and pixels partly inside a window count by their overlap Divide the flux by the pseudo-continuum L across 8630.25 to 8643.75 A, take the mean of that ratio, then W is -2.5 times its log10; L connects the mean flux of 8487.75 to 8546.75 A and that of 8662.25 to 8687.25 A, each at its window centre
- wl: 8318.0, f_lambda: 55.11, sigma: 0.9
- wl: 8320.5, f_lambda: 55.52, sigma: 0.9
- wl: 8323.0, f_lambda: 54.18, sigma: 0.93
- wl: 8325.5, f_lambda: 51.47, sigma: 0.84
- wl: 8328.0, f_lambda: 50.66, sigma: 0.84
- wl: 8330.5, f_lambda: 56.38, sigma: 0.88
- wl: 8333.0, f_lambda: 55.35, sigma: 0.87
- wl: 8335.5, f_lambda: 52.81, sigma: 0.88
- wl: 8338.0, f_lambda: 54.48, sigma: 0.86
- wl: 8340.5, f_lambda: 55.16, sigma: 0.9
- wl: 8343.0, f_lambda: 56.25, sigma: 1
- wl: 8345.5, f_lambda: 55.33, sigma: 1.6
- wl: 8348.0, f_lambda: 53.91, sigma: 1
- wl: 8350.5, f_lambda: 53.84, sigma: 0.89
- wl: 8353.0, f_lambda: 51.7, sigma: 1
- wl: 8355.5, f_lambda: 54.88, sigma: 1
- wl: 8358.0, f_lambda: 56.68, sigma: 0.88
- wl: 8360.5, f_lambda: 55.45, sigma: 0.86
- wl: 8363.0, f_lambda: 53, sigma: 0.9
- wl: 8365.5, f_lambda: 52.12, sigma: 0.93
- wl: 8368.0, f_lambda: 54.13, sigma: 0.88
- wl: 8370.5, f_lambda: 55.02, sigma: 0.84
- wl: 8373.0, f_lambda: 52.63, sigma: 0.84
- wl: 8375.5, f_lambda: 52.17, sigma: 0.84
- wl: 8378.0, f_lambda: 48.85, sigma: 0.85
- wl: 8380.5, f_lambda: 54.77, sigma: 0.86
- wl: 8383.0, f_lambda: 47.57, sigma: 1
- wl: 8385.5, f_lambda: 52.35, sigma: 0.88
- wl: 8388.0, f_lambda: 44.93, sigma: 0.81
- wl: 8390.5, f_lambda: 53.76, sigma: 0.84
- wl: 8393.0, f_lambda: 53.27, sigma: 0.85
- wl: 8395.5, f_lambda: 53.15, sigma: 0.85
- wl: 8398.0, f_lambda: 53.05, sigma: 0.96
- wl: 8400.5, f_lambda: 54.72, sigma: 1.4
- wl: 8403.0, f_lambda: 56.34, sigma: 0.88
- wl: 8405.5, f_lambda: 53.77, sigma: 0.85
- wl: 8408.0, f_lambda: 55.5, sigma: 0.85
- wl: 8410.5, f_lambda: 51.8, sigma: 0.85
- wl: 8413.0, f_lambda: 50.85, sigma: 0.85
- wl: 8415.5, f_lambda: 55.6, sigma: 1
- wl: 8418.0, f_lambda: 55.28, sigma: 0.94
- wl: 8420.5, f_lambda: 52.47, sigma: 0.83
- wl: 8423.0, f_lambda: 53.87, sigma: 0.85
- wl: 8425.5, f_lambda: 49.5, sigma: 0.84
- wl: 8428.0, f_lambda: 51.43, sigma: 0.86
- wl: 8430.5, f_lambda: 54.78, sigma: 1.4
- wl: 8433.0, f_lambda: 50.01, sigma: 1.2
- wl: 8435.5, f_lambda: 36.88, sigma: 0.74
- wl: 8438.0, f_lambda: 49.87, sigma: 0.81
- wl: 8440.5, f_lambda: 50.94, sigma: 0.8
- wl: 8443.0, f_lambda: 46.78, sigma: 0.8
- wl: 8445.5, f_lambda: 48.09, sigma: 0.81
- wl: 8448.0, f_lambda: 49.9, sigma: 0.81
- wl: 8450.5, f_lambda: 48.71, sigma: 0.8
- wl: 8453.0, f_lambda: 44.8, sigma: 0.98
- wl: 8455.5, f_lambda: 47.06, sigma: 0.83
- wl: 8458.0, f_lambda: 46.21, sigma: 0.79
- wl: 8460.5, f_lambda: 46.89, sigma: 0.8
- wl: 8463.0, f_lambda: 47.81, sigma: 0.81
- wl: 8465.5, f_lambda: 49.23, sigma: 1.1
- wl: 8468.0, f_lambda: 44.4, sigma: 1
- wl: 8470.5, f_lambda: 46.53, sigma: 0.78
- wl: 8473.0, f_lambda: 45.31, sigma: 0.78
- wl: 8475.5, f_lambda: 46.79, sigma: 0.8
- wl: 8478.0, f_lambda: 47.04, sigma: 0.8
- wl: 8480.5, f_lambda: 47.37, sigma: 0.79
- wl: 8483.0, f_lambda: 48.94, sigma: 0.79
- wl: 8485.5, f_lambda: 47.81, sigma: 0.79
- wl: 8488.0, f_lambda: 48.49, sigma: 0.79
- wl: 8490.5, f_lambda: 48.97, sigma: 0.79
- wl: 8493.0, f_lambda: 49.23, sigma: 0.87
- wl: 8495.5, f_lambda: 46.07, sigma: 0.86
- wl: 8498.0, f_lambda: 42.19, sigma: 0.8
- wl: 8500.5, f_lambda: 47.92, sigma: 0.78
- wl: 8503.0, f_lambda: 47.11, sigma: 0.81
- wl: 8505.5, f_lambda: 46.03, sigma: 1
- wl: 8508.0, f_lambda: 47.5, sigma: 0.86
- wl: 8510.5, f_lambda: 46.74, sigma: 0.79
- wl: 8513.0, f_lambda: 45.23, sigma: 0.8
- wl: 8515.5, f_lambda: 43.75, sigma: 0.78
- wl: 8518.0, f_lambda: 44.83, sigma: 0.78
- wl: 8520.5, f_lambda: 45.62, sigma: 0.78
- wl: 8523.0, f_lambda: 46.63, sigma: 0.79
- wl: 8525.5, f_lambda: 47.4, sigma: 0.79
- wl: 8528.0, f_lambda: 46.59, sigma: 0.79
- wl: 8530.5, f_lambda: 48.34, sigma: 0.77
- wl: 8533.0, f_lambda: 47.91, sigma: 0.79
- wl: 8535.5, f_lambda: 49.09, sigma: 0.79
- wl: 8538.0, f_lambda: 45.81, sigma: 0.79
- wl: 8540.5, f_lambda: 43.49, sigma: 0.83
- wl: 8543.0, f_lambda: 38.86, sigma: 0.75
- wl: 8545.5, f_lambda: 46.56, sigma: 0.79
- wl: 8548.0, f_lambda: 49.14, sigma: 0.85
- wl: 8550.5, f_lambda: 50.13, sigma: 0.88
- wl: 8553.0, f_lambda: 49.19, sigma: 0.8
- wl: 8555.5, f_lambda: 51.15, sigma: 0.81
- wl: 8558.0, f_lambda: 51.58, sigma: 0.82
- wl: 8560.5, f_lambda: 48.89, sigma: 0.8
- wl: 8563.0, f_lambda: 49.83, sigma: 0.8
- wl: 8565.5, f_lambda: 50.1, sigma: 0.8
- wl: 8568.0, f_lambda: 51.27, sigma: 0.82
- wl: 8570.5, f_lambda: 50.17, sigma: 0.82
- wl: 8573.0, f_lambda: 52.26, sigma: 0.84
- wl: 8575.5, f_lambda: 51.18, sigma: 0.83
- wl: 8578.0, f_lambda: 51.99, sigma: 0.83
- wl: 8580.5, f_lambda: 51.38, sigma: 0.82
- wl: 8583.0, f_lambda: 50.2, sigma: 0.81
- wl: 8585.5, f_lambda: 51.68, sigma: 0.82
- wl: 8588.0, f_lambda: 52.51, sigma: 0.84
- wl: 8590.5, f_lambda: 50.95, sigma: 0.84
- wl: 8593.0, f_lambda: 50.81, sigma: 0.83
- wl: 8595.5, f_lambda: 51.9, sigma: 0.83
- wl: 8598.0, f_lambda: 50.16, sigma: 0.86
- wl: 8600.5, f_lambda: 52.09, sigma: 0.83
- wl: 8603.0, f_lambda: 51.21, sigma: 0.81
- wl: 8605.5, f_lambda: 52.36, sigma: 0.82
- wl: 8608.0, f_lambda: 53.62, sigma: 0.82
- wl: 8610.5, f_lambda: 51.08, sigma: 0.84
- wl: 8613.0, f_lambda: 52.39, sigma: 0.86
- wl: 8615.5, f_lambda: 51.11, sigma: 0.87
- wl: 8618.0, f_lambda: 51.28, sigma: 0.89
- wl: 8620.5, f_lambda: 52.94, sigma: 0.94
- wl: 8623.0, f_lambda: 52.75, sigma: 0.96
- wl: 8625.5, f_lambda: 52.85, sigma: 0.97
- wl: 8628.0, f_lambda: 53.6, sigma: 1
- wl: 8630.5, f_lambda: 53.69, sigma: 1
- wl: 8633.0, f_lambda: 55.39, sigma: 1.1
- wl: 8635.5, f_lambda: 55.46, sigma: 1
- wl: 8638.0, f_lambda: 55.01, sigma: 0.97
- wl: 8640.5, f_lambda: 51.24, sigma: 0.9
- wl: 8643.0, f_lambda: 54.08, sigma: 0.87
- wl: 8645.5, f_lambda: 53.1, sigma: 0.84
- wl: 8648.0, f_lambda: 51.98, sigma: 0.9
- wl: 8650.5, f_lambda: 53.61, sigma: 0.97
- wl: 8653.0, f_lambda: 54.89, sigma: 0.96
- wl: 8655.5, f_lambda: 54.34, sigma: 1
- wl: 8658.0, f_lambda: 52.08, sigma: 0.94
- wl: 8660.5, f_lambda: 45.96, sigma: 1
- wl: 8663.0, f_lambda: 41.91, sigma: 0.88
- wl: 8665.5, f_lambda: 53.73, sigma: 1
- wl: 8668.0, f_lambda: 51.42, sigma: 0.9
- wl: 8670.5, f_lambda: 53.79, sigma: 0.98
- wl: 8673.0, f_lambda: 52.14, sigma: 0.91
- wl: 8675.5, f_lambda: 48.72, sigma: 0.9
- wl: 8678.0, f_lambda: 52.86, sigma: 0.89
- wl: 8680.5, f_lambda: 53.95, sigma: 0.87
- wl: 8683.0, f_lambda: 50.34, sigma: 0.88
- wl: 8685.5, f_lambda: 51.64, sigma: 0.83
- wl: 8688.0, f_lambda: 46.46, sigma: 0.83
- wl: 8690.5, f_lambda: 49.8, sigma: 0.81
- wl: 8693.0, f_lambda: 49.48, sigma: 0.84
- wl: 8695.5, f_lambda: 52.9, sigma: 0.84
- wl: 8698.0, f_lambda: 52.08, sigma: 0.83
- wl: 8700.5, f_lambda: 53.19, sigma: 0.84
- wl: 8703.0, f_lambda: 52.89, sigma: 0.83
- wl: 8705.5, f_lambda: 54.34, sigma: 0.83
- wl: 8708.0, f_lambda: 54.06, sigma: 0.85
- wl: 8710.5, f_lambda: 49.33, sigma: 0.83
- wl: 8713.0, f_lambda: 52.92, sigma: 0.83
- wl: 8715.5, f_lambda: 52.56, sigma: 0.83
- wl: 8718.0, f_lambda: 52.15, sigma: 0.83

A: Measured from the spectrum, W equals -0.09 mag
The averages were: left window 46.2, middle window 54.2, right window 51.1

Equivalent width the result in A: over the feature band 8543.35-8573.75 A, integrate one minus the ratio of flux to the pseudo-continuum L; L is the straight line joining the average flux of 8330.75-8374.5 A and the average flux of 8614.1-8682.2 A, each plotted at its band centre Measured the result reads 1.9 A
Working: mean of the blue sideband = 54.3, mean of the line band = 49.7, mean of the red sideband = 52.4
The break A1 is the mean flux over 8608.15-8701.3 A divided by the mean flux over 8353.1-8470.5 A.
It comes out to 1.0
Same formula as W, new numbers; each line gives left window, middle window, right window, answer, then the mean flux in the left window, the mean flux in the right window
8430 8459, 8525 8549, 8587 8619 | 0.08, 47.7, 51.6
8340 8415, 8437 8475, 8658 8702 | 0.11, 53.2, 50.7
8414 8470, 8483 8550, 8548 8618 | 0.08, 49.1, 51.1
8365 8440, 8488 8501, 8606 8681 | 0.11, 52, 52.3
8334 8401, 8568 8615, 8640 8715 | 0.01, 53.2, 51.7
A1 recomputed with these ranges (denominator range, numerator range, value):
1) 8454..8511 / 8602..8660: 1.13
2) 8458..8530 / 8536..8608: 1.07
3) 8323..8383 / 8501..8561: 0.88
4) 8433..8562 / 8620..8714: 1.11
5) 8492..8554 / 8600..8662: 1.13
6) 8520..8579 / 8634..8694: 1.06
